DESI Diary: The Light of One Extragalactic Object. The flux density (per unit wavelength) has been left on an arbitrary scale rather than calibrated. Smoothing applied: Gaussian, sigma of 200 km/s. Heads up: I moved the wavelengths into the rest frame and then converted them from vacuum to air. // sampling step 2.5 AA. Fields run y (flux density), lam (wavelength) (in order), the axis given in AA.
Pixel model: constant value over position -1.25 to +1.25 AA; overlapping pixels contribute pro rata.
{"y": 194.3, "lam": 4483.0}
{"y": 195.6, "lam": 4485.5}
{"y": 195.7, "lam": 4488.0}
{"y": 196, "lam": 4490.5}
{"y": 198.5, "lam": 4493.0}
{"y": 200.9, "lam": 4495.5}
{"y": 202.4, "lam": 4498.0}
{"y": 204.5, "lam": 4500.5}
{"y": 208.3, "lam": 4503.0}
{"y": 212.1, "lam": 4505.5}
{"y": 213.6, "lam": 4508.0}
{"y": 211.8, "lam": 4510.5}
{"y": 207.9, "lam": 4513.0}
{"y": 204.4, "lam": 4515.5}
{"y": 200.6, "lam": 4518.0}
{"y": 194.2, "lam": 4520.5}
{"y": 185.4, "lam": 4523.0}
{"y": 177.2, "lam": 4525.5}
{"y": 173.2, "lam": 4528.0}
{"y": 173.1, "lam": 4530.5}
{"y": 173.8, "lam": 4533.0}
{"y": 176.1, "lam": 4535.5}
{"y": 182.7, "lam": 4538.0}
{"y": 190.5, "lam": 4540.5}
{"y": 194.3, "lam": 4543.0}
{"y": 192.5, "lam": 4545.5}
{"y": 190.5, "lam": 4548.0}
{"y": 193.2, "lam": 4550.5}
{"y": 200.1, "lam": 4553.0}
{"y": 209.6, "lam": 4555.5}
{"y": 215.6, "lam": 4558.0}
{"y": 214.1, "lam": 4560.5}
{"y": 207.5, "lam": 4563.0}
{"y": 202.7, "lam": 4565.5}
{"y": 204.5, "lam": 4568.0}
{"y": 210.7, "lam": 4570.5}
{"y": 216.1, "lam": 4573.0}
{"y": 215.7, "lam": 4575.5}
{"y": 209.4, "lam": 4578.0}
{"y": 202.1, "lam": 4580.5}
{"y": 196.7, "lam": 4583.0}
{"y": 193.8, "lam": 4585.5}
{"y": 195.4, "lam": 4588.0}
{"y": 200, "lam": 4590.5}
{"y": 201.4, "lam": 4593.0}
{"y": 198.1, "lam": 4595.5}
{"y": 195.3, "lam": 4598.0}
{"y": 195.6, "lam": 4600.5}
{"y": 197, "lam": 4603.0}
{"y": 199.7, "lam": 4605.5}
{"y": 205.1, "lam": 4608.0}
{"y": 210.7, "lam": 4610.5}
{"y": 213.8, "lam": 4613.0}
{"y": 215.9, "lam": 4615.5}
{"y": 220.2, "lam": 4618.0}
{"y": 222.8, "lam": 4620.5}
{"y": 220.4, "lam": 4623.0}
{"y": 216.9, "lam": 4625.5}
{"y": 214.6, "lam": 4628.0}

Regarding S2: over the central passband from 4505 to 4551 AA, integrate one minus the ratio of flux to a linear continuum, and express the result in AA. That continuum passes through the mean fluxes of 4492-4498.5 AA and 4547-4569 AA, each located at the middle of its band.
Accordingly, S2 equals 2.5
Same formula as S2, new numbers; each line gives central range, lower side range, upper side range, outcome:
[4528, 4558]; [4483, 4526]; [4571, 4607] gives 1.76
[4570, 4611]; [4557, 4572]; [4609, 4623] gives 2.07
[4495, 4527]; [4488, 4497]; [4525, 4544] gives -1.91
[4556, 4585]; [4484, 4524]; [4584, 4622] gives -0.67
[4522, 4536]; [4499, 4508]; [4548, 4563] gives 2.08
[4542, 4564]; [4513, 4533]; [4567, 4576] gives 0.05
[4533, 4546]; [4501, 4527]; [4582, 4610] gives 0.96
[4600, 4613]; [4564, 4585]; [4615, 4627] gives 0.74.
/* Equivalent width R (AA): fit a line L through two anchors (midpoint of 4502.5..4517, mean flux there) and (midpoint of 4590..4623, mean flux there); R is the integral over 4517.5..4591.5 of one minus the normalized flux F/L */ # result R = 4.2 AA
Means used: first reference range 210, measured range 196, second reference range 206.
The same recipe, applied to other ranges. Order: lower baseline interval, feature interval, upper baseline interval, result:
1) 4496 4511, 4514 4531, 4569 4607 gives 1.6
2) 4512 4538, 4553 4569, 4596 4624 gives -1.0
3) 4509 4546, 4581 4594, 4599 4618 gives 0.3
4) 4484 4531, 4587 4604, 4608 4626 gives 1.2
